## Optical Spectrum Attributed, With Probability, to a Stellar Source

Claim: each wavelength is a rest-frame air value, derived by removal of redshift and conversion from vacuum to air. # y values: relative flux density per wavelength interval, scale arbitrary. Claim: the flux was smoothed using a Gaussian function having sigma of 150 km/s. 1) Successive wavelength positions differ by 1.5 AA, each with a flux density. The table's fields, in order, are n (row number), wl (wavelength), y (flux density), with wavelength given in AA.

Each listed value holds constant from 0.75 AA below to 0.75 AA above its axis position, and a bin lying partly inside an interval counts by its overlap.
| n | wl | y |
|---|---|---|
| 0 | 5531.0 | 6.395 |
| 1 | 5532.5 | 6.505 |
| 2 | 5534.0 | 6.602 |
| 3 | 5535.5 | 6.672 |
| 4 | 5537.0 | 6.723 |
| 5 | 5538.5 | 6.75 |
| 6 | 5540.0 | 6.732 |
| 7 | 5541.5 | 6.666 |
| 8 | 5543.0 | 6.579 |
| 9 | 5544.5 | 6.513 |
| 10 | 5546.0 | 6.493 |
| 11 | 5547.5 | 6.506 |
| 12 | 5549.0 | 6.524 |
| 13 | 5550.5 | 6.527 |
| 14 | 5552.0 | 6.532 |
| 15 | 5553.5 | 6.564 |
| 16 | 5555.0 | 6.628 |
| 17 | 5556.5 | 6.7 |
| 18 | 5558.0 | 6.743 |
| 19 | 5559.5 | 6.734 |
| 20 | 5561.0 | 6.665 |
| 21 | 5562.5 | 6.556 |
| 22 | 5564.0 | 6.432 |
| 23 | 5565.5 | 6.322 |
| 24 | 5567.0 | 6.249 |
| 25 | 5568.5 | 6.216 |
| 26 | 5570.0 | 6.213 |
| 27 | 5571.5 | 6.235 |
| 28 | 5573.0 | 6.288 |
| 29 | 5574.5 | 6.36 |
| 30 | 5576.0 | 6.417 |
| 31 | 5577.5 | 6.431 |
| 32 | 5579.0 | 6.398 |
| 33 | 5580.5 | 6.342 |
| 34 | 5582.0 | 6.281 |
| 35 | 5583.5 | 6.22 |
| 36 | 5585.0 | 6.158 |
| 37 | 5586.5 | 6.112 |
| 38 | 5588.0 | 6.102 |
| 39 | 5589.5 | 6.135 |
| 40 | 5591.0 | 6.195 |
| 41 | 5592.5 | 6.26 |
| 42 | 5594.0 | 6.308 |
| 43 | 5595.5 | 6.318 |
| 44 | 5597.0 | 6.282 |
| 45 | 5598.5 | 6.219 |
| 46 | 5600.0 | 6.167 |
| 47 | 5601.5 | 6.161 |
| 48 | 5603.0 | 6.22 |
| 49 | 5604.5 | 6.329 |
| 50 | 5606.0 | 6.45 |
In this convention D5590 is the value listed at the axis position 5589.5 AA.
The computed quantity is 6.135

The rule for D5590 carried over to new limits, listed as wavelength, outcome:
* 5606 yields 6.45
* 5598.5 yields 6.219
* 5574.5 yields 6.36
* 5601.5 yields 6.161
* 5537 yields 6.723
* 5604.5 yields 6.329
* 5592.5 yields 6.26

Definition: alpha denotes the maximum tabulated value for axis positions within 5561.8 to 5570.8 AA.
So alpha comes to 6.556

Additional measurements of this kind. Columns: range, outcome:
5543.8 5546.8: 6.513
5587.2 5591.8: 6.195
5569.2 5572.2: 6.235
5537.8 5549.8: 6.75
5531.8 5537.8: 6.723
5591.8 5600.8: 6.318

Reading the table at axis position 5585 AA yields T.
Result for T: 6.158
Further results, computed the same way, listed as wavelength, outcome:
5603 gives 6.22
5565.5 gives 6.322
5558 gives 6.743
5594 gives 6.308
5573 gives 6.288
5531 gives 6.395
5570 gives 6.213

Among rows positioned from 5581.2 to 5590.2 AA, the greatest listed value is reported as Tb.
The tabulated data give 6.281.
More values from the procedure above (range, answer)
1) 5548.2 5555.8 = 6.628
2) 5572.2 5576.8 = 6.417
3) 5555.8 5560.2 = 6.743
